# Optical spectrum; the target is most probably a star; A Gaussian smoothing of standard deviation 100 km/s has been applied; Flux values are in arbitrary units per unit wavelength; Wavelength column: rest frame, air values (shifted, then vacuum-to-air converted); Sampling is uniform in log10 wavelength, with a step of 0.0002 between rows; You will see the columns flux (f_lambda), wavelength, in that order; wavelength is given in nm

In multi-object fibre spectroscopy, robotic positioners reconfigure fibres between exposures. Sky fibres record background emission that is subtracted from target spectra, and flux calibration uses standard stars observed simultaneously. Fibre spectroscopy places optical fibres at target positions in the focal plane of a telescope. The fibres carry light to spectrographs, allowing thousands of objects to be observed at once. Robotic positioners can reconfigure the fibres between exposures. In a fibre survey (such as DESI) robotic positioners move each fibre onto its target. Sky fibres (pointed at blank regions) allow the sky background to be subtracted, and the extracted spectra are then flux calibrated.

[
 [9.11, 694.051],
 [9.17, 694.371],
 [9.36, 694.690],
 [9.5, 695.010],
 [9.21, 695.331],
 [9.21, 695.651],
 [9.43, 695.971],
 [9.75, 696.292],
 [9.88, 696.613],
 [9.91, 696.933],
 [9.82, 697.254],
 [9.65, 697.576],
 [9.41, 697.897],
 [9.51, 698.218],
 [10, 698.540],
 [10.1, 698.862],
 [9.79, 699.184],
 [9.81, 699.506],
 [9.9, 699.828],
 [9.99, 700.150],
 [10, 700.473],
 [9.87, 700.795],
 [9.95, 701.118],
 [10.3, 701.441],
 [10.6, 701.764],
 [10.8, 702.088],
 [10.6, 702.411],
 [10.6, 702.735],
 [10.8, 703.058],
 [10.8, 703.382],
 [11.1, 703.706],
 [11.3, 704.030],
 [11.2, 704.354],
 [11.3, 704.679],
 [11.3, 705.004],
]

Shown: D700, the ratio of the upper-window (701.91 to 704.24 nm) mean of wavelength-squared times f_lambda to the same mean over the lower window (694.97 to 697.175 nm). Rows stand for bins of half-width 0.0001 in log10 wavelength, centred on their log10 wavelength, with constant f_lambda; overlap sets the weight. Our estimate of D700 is 1.16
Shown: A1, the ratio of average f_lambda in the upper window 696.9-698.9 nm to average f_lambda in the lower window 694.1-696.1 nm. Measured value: 1.05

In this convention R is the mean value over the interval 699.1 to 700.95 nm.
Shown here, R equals 9.9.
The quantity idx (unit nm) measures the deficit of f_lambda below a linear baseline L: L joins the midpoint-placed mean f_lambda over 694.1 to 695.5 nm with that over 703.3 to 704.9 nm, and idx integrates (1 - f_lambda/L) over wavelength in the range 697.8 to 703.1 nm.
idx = 0.16 nm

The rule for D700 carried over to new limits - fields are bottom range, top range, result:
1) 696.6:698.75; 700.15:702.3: 1.06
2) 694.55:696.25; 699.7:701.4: 1.08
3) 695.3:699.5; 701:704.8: 1.13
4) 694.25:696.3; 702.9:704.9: 1.21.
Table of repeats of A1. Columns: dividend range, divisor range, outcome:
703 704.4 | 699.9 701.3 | 1.11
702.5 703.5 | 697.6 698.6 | 1.12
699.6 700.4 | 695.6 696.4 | 1.05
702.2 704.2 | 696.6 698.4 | 1.12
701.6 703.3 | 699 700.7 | 1.08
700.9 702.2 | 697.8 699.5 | 1.06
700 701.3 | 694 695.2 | 1.07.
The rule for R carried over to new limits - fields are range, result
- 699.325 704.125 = 10.4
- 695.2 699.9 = 9.69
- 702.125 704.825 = 11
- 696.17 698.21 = 9.72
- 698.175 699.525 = 9.87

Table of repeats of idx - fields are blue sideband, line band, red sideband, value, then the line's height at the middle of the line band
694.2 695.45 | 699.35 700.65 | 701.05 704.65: 0.042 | 10.3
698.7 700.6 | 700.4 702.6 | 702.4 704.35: 0.022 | 10.4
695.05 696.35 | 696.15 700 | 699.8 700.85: -0.048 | 9.68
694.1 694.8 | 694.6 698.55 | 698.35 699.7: -0.010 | 9.55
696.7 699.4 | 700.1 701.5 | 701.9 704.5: 0.050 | 10.4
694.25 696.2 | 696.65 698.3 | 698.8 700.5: -0.010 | 9.63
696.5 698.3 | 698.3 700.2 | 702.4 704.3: 0.032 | 10.1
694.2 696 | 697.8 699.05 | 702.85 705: 0.026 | 9.98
